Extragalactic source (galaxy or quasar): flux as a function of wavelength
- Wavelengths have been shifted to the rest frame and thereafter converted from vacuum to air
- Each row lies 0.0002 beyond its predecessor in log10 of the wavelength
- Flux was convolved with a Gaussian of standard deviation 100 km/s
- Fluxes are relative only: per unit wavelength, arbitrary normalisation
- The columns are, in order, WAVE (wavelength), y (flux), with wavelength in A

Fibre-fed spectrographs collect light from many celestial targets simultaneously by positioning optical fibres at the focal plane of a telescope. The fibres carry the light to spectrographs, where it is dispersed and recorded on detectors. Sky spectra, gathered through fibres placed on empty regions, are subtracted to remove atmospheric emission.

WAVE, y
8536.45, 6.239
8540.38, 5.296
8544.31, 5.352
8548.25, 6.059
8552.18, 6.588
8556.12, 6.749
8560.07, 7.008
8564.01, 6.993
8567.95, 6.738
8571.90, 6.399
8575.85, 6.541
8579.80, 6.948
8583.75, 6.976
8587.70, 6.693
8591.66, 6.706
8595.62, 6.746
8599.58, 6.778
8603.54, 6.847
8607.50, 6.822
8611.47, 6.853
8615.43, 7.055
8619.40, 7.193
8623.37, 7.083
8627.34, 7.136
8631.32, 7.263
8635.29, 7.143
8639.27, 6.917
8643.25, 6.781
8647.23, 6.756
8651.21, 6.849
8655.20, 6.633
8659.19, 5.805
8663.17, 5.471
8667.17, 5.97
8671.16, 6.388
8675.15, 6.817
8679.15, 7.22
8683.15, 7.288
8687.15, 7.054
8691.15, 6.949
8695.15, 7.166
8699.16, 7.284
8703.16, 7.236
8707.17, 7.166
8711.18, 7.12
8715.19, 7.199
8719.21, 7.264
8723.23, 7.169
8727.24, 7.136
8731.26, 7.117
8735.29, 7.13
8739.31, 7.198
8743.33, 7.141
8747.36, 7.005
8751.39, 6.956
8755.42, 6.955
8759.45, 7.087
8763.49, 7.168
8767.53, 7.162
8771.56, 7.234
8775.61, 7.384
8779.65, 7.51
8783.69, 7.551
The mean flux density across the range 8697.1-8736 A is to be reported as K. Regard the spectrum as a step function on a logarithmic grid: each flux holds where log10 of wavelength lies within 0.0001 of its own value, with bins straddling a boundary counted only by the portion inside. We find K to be 7.18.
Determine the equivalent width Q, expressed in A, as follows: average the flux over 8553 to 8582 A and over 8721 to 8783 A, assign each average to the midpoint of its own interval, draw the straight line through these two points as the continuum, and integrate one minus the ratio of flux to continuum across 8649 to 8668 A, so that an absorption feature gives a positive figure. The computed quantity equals 2.18 A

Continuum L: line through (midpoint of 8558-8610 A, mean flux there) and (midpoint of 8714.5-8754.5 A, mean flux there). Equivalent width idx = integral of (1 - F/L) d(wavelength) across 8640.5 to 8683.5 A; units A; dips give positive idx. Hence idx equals 2.7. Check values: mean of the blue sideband 6.78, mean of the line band 6.52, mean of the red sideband 7.12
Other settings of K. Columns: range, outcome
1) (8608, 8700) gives 6.82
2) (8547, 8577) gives 6.65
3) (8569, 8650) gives 6.88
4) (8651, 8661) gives 6.36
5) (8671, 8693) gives 7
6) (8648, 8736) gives 6.88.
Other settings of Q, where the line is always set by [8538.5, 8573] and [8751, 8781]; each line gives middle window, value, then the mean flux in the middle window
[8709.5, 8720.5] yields -0.3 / 7.19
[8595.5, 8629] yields -1.9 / 6.96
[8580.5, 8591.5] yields -0.6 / 6.83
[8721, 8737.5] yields -0.2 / 7.14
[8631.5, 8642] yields -0.6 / 7.05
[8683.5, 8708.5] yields -0.9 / 7.15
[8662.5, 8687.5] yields 0.7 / 6.63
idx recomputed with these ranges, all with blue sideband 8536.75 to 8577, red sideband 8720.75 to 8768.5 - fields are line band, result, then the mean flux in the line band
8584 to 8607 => -0.9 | 6.78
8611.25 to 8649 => -2.1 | 7.03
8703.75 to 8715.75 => -0.3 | 7.17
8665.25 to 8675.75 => 0.7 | 6.34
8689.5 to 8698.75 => -0.3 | 7.1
